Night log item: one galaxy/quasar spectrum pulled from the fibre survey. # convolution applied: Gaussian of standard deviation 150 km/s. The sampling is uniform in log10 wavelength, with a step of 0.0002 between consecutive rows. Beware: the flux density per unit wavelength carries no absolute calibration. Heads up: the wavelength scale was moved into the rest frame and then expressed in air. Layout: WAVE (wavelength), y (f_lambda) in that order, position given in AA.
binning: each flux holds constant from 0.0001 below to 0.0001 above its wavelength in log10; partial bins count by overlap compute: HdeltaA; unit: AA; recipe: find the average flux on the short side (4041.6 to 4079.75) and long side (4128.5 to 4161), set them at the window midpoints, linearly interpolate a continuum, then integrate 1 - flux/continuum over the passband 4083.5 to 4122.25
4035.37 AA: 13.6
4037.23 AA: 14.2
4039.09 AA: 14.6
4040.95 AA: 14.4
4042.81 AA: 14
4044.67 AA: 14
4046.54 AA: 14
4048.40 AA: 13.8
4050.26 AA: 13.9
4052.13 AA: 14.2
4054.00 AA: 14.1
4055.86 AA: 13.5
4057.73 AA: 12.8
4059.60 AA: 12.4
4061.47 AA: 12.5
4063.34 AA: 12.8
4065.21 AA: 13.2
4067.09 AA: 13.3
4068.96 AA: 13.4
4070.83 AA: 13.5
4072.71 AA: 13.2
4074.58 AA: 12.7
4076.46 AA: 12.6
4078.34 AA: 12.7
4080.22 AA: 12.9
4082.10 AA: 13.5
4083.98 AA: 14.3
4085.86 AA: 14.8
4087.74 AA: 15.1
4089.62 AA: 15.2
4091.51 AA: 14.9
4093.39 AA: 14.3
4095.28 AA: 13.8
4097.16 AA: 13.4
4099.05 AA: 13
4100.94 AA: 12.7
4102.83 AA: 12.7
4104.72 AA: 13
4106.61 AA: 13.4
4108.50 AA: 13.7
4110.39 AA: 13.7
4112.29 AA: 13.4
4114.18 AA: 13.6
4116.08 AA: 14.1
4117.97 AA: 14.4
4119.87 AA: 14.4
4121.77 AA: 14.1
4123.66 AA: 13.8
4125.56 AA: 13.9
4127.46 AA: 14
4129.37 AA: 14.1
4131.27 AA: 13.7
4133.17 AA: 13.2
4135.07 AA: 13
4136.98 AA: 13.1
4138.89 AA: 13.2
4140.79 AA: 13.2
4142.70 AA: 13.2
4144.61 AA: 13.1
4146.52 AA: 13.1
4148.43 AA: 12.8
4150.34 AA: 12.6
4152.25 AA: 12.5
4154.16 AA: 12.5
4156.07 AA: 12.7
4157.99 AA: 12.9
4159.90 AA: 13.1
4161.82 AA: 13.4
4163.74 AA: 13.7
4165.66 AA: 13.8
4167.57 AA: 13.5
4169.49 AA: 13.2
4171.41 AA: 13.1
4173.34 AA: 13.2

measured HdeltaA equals -2.1 AA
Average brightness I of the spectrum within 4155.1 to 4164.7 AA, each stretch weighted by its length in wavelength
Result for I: 13.2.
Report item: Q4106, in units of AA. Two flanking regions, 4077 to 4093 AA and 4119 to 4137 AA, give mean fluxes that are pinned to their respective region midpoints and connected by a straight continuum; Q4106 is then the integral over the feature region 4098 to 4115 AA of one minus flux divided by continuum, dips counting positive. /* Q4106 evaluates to 0.9 AA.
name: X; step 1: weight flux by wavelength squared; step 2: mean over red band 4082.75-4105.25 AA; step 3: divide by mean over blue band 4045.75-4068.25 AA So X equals 1.06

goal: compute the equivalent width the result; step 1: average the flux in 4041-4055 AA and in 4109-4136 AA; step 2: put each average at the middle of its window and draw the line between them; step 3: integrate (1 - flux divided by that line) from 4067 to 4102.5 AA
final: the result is 0.7 AA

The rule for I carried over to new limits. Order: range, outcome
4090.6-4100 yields 13.9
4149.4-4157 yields 12.6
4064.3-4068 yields 13.2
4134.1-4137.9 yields 13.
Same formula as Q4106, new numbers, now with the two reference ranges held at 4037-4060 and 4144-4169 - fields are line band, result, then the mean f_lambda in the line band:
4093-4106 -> 0.2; 13.2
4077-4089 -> -0.2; 13.9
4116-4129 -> -0.8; 14.1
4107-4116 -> -0.2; 13.6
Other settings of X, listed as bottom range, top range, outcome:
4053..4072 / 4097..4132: 1.06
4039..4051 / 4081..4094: 1.06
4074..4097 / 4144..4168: 0.97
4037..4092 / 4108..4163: 1.01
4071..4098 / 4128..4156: 0.97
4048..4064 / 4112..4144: 1.06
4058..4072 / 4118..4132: 1.11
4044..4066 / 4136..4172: 1.02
